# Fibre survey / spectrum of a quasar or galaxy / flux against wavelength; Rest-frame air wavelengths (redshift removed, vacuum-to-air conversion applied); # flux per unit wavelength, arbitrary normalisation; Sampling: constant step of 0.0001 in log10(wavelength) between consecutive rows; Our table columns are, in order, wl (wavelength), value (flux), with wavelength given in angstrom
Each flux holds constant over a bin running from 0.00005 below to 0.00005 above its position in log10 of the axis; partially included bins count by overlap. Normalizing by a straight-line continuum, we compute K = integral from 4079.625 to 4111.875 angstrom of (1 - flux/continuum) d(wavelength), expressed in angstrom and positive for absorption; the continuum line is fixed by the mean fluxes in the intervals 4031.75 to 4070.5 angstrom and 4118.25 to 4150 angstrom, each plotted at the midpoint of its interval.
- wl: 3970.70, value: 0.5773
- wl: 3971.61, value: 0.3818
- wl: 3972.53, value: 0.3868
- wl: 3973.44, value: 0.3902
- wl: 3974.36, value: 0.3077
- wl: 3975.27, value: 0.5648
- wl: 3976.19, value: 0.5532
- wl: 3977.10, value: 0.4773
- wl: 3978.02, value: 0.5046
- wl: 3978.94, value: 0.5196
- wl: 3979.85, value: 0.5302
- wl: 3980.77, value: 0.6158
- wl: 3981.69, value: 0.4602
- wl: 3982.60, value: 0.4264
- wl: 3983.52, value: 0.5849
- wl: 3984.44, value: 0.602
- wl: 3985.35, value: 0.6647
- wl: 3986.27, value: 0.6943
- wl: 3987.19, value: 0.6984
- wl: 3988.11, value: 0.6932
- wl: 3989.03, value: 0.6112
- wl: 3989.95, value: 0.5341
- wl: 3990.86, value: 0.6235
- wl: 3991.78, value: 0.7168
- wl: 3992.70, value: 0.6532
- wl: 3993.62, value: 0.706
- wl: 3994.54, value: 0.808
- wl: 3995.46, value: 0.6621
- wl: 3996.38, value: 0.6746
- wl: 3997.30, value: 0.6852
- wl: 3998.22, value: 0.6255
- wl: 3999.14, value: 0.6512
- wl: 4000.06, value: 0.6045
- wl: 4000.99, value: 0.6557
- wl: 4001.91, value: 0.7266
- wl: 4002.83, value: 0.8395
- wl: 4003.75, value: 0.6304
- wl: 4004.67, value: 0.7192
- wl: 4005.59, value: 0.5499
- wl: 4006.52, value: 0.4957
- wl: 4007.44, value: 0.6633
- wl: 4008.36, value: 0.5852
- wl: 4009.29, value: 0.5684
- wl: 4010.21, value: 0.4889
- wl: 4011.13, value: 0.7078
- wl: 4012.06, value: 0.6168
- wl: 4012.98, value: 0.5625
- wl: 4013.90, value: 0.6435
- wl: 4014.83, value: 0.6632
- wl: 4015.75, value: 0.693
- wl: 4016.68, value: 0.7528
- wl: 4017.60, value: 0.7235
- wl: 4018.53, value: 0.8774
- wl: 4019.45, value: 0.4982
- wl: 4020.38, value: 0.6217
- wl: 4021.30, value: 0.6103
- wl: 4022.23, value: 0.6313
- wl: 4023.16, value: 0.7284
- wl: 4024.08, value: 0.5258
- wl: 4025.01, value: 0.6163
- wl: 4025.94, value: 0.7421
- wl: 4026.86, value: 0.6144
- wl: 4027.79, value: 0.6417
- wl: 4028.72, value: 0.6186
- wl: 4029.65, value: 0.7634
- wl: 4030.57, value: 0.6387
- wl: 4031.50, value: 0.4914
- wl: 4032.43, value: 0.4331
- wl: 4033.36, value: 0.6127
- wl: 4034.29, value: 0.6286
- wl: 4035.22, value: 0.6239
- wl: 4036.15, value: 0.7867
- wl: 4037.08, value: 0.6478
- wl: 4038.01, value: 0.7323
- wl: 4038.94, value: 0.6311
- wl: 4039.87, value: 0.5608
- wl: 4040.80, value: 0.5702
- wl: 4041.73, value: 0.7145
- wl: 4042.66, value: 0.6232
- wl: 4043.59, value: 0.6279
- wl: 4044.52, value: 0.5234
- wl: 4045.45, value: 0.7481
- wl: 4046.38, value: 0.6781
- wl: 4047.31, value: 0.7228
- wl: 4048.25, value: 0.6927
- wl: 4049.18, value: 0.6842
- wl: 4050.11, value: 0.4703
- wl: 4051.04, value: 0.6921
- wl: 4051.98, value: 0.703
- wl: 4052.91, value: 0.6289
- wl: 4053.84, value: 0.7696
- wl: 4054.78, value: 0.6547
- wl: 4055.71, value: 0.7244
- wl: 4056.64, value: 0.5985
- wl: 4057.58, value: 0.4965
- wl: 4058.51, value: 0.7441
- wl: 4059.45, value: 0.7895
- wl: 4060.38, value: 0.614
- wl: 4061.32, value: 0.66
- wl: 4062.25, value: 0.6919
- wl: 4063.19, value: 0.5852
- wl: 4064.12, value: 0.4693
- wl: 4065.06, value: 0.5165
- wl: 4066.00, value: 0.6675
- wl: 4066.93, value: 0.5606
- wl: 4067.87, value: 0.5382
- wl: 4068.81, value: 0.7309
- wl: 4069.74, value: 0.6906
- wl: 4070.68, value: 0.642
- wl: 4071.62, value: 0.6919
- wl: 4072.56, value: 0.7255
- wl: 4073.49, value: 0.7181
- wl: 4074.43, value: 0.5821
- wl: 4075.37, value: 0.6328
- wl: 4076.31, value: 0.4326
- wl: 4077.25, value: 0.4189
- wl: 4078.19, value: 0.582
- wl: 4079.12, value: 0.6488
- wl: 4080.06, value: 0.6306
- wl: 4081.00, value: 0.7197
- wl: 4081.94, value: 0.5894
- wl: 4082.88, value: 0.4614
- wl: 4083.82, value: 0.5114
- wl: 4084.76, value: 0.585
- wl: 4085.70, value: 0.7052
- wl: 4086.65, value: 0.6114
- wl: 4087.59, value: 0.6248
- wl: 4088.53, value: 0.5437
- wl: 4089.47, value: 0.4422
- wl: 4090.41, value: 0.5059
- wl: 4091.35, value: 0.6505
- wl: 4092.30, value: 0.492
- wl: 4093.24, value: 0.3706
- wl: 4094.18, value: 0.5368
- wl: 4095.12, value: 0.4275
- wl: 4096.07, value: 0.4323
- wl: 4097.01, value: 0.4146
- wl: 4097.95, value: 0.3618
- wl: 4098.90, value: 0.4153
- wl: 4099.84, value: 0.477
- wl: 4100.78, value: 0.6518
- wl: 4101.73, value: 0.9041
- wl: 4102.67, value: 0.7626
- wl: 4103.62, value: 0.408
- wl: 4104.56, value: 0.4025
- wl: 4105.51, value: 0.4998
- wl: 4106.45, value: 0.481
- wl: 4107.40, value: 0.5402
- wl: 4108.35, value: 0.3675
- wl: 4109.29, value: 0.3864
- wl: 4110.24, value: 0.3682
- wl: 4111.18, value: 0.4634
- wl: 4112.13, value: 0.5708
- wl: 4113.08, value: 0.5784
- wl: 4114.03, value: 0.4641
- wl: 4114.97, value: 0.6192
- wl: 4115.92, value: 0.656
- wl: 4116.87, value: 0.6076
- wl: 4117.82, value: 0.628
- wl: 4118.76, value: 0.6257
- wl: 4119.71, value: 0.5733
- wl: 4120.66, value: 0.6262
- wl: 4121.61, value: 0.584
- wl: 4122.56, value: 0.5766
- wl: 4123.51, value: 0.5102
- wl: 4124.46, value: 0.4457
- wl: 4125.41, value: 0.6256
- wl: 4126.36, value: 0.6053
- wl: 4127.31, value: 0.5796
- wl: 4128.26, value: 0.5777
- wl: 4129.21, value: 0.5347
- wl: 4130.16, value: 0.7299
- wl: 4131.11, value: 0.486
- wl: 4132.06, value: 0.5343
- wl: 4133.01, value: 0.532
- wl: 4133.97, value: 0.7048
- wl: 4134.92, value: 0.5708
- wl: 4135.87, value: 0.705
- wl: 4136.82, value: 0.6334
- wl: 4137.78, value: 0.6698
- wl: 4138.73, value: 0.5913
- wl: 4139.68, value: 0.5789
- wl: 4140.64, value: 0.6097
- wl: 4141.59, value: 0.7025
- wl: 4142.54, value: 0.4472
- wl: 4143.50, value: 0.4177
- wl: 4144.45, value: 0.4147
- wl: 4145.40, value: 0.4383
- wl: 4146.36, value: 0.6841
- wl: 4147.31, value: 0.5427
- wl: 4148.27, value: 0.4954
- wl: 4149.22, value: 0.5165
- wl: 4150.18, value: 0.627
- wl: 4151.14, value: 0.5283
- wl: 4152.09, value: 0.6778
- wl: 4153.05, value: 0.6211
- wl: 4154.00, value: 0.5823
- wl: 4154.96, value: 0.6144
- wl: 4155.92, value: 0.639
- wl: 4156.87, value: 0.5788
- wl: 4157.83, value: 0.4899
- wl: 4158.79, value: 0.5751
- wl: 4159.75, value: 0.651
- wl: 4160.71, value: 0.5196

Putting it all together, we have 4.4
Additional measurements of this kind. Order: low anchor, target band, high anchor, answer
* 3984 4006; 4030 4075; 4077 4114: -4.15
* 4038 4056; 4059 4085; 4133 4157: 1.09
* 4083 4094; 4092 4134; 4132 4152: 1.74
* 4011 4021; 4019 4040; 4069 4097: 0.66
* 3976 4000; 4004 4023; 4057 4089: -0.65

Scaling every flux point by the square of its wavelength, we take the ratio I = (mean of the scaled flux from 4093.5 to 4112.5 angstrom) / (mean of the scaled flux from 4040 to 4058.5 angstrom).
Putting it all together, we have 0.78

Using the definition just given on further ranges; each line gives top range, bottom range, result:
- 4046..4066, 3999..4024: 1.02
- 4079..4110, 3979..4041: 0.87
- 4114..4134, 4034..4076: 0.93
